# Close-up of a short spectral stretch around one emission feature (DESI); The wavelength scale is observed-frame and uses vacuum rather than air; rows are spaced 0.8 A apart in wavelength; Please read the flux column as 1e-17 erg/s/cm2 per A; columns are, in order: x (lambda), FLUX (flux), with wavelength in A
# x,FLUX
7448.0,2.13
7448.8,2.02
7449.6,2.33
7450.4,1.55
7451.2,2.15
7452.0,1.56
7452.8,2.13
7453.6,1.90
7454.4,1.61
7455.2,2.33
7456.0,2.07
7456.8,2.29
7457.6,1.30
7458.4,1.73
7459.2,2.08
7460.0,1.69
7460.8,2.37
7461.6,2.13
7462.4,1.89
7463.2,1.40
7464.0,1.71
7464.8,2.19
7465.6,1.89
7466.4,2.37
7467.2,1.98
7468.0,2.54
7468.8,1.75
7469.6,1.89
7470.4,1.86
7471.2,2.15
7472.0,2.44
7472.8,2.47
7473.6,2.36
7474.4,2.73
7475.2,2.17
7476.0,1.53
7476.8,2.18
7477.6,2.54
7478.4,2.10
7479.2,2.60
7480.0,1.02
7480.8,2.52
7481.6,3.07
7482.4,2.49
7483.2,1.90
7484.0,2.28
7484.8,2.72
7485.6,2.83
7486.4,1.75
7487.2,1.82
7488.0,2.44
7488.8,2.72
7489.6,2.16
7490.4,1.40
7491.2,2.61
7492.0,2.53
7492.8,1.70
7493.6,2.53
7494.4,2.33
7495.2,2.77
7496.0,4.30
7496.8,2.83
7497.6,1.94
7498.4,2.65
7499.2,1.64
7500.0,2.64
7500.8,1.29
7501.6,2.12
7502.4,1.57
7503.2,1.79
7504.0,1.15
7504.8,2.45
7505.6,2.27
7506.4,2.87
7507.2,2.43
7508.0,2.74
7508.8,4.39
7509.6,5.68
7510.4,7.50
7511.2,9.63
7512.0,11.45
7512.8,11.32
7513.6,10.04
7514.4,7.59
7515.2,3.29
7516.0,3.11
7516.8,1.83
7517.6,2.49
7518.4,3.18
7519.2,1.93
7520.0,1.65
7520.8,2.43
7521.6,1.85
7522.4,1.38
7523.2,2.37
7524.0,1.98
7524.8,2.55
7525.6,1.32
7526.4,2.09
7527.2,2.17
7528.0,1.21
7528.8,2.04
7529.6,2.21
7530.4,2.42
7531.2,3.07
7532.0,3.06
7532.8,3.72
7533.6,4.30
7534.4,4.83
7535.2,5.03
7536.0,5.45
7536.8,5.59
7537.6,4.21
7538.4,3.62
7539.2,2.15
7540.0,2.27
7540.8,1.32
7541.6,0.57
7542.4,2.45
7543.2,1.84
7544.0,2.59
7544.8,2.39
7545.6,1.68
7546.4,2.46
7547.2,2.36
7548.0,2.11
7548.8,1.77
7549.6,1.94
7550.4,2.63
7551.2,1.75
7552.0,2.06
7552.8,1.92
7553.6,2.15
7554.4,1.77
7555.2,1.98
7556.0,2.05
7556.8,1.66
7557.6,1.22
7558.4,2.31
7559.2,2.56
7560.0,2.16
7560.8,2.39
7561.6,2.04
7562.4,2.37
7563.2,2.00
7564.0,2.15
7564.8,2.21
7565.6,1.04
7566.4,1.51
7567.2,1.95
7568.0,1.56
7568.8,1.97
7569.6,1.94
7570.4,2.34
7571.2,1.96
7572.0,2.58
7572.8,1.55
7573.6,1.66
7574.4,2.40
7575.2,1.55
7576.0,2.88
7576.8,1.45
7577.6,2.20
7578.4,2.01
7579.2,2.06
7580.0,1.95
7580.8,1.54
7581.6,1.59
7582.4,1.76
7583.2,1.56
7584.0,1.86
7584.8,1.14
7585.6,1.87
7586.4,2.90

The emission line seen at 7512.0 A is H-alpha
